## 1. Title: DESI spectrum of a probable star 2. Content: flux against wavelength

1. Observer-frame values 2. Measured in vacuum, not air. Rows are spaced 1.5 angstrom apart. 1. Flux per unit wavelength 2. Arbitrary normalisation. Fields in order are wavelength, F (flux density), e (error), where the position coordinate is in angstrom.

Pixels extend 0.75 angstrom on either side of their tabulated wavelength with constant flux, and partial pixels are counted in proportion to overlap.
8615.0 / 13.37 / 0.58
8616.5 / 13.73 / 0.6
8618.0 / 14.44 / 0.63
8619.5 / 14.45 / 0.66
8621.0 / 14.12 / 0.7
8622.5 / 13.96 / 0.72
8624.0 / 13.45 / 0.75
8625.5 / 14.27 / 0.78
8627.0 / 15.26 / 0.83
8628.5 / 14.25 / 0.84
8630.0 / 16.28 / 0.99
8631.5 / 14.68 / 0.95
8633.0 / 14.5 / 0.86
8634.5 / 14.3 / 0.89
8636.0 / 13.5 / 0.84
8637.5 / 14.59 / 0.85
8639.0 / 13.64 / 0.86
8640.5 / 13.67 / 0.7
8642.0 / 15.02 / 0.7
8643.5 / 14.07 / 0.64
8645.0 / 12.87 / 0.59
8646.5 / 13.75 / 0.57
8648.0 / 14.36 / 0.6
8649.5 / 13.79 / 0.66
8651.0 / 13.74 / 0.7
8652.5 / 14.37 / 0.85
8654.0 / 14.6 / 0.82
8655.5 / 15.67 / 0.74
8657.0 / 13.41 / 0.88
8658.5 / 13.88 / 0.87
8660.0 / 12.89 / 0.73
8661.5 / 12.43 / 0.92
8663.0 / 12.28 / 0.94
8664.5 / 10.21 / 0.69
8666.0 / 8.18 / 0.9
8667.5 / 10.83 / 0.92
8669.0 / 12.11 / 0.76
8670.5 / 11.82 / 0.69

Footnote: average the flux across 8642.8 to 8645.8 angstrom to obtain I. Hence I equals 13.5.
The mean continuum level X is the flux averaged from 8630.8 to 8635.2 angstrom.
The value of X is 14.5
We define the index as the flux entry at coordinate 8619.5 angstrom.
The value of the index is 14.45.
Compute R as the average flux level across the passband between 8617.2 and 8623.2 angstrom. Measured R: 14.2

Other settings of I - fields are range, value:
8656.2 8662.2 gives 13.2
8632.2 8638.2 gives 14.2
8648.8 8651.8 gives 13.8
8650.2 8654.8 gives 14.2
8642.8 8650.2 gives 13.8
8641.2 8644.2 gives 14.5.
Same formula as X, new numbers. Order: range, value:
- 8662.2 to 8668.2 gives 10.4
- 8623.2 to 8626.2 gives 13.9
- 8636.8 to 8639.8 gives 14.1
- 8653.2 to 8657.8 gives 14.6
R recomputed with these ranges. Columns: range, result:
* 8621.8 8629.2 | 14.2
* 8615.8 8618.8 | 14.1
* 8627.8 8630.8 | 15.3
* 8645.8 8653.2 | 14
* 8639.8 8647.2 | 13.9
